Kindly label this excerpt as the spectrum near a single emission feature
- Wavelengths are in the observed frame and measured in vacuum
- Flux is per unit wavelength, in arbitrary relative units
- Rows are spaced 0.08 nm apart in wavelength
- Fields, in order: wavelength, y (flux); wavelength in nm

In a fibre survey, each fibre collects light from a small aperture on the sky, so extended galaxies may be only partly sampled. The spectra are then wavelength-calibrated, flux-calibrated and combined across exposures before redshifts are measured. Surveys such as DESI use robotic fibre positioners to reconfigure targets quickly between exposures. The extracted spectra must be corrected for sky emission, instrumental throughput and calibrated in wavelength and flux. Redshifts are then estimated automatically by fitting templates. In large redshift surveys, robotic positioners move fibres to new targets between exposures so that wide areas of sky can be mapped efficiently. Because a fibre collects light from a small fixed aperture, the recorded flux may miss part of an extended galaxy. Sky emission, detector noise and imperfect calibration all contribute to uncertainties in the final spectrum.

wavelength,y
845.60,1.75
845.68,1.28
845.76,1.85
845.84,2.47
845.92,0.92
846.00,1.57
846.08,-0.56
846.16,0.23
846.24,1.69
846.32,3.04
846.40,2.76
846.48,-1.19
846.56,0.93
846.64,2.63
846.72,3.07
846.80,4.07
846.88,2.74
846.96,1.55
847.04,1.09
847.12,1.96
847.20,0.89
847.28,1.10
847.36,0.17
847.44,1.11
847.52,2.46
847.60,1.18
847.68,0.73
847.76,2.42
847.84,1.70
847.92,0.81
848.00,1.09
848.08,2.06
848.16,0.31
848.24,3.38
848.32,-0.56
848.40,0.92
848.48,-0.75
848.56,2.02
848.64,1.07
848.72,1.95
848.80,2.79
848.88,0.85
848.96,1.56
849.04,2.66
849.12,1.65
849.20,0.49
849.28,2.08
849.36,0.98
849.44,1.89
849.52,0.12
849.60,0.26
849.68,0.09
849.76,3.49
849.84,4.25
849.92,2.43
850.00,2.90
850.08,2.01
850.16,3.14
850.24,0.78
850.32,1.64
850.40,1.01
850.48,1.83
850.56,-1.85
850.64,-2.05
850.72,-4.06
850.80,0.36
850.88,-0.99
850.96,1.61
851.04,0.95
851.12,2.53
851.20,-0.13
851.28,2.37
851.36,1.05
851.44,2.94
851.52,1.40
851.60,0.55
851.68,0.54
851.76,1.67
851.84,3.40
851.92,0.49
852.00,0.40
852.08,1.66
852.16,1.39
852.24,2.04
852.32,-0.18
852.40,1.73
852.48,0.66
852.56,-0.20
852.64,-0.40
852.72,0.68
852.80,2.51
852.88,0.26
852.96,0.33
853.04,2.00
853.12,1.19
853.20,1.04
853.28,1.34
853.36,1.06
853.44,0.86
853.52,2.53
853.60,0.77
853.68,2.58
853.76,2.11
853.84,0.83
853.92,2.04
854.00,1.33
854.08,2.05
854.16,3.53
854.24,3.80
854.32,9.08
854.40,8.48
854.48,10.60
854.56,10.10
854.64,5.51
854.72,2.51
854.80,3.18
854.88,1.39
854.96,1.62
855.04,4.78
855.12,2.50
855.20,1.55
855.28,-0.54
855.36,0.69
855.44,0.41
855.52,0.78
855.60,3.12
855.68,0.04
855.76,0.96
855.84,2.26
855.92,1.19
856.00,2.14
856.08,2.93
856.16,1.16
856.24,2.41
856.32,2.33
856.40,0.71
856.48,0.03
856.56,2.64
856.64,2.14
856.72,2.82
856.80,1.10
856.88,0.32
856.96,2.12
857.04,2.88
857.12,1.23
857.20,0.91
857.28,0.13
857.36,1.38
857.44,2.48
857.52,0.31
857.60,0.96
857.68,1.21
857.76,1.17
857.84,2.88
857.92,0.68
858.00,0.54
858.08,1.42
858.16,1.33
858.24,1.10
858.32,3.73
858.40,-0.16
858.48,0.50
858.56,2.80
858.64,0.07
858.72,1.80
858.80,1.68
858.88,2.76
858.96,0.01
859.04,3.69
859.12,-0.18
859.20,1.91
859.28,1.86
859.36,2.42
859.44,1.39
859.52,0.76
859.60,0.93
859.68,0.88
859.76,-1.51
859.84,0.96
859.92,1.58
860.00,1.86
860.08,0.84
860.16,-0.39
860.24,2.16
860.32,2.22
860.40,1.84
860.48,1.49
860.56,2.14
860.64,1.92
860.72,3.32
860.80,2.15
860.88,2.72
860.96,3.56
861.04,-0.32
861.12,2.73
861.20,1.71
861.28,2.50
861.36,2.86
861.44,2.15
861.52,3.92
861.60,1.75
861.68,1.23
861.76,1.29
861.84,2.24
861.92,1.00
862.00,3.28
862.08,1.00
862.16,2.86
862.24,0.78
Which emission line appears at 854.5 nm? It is H-gamma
